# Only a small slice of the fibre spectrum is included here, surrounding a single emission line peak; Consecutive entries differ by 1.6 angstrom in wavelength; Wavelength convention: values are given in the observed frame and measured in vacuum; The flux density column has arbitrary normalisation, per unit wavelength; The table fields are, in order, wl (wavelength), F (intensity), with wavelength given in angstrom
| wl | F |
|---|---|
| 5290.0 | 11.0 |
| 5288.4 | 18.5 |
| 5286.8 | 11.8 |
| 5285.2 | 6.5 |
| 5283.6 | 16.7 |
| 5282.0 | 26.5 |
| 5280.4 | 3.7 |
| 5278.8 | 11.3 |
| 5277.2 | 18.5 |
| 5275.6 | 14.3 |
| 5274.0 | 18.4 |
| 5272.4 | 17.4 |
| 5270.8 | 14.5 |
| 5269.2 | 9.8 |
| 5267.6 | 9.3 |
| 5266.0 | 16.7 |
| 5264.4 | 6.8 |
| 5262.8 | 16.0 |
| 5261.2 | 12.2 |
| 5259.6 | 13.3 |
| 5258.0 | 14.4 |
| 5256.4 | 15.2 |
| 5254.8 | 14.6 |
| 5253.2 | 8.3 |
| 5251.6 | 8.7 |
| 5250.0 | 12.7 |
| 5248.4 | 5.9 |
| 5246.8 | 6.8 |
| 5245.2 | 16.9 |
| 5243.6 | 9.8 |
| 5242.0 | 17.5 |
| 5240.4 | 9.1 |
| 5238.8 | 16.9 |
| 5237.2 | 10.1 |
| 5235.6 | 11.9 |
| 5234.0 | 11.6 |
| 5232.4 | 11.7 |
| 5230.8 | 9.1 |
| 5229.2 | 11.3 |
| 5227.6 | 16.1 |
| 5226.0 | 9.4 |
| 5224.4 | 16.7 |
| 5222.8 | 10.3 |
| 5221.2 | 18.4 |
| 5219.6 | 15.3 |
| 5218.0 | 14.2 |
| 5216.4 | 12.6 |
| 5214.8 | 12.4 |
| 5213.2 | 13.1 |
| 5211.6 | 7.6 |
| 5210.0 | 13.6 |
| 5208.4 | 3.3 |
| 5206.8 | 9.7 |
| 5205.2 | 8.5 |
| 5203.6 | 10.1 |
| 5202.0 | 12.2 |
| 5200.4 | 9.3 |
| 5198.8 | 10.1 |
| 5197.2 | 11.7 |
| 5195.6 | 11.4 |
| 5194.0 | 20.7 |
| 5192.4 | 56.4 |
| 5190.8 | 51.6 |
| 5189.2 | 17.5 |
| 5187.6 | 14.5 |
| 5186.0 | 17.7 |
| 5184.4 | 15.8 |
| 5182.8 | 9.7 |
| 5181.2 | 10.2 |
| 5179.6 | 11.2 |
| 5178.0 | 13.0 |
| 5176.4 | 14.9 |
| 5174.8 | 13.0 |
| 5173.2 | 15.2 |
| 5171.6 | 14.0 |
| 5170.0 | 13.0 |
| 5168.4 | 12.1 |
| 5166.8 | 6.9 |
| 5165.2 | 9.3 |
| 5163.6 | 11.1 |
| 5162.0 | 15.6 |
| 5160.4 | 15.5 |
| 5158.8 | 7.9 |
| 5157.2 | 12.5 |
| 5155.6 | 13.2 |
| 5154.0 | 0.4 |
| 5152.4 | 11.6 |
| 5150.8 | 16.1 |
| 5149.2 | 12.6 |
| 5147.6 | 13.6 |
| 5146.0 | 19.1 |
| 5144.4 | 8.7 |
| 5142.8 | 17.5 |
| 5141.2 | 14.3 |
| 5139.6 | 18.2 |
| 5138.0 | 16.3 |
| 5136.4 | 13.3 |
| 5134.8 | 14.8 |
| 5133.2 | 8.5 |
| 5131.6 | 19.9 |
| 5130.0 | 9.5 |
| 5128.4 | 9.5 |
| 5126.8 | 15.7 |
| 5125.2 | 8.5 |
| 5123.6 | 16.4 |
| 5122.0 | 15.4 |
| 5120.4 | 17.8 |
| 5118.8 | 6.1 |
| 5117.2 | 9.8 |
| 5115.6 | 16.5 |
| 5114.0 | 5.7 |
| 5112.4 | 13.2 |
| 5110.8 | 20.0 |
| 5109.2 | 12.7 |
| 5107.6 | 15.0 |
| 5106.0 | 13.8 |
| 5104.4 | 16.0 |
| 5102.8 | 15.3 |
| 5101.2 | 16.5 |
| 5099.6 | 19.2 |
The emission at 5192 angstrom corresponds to H-gamma 4340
